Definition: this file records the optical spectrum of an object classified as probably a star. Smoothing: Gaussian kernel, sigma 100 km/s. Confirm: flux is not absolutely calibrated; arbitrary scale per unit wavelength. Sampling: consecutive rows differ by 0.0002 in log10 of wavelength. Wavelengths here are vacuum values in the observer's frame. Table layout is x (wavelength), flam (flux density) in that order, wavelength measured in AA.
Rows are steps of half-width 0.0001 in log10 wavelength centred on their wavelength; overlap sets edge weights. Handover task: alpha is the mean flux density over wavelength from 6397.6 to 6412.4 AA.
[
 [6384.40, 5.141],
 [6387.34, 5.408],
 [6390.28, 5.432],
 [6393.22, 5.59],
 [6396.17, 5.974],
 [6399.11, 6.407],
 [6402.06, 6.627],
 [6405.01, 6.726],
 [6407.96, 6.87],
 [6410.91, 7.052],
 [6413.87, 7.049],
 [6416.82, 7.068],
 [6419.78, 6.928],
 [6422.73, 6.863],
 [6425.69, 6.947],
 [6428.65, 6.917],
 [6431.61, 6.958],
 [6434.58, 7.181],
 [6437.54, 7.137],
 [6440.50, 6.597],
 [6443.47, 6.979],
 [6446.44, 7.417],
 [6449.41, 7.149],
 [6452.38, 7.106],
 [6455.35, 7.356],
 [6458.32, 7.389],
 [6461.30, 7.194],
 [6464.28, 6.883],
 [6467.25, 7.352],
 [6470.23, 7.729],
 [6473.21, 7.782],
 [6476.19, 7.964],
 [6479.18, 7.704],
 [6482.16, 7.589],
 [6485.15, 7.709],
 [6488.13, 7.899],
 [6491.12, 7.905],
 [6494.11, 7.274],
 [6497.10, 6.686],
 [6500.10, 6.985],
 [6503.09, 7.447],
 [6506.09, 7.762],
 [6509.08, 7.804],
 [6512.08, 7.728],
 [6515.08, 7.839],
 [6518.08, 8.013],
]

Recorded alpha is 6.73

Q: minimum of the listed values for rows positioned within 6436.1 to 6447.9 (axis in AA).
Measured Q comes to 6.597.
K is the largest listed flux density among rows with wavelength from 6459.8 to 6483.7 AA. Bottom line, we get 7.964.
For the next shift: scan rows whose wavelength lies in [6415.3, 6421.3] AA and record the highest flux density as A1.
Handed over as 7.068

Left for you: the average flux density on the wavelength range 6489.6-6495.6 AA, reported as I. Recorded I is 7.59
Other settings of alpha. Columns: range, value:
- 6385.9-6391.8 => 5.43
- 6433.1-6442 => 6.98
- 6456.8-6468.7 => 7.21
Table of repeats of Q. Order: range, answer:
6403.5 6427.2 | 6.726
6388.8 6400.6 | 5.432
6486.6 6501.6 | 6.686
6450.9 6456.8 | 7.106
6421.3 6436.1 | 6.863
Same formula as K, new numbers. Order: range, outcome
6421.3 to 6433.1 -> 6.958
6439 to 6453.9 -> 7.417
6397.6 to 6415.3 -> 7.052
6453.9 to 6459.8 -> 7.389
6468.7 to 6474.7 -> 7.782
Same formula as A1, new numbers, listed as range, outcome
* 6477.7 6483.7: 7.704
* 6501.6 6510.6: 7.804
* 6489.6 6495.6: 7.905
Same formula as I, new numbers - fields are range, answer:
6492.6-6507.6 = 7.23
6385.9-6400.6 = 5.77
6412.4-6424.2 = 6.98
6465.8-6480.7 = 7.71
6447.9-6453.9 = 7.13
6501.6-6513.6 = 7.69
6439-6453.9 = 7.05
